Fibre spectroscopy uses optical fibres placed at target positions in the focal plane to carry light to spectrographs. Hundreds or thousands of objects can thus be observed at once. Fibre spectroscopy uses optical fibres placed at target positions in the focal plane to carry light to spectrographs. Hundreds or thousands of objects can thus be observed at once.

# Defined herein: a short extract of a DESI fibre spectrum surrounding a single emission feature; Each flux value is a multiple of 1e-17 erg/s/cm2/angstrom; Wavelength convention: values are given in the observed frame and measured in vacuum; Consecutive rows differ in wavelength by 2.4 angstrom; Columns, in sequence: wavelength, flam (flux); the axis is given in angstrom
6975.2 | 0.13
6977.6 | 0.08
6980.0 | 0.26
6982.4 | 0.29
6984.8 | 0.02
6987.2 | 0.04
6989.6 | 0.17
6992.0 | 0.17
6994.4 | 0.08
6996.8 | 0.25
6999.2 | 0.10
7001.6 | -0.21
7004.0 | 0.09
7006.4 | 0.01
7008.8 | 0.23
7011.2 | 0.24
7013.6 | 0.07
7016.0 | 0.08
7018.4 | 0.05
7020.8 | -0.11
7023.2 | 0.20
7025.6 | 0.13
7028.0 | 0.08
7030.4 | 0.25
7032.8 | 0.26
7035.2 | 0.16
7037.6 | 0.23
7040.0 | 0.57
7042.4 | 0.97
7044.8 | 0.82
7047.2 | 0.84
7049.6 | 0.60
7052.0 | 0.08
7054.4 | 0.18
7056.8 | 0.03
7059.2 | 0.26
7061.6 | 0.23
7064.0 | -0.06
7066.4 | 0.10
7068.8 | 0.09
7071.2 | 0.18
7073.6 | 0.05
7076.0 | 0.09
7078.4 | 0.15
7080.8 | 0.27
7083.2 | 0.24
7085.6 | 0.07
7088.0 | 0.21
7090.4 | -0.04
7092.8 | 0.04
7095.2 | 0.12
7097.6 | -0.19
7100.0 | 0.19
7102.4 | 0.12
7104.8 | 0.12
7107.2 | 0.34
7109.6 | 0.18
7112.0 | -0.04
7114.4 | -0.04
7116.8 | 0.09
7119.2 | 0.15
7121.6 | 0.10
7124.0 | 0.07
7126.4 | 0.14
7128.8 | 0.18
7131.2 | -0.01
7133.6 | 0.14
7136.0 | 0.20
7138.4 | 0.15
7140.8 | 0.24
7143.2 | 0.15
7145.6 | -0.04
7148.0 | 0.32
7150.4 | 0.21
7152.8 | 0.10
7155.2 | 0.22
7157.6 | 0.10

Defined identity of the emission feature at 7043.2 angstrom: [O II]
